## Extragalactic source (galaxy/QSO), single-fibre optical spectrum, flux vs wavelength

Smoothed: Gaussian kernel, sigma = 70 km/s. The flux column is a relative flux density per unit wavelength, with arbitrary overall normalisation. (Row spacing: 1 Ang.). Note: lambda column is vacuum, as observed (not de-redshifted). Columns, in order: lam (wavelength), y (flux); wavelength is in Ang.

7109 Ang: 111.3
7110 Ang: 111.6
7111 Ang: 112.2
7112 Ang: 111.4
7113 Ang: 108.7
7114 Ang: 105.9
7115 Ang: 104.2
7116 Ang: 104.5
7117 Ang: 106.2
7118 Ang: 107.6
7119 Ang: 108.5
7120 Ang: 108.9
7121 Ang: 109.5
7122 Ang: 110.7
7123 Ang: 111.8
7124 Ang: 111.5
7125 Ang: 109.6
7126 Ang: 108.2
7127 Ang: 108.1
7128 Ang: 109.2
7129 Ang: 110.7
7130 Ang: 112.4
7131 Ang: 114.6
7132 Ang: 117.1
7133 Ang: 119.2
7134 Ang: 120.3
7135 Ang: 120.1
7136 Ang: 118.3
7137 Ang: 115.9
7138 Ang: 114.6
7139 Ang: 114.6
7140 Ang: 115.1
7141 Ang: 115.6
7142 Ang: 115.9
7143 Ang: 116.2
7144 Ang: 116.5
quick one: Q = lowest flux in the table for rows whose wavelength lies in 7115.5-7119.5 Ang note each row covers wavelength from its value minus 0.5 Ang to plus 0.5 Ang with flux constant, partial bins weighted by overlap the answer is 104.5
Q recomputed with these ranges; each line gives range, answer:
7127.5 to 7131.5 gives 109.2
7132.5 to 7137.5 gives 115.9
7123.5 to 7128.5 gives 108.1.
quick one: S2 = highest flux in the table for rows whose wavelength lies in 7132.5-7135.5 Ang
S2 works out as 120.3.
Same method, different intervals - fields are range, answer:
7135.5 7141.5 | 118.3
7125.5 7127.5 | 108.2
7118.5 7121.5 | 109.5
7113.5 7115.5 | 105.9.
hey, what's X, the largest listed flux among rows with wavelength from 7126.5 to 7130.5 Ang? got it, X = 112.4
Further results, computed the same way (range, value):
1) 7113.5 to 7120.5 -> 108.9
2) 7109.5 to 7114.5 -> 112.2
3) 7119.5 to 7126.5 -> 111.8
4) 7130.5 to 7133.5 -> 119.2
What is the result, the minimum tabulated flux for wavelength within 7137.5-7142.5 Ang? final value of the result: 114.6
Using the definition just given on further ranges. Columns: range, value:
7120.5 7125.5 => 109.5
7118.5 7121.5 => 108.5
